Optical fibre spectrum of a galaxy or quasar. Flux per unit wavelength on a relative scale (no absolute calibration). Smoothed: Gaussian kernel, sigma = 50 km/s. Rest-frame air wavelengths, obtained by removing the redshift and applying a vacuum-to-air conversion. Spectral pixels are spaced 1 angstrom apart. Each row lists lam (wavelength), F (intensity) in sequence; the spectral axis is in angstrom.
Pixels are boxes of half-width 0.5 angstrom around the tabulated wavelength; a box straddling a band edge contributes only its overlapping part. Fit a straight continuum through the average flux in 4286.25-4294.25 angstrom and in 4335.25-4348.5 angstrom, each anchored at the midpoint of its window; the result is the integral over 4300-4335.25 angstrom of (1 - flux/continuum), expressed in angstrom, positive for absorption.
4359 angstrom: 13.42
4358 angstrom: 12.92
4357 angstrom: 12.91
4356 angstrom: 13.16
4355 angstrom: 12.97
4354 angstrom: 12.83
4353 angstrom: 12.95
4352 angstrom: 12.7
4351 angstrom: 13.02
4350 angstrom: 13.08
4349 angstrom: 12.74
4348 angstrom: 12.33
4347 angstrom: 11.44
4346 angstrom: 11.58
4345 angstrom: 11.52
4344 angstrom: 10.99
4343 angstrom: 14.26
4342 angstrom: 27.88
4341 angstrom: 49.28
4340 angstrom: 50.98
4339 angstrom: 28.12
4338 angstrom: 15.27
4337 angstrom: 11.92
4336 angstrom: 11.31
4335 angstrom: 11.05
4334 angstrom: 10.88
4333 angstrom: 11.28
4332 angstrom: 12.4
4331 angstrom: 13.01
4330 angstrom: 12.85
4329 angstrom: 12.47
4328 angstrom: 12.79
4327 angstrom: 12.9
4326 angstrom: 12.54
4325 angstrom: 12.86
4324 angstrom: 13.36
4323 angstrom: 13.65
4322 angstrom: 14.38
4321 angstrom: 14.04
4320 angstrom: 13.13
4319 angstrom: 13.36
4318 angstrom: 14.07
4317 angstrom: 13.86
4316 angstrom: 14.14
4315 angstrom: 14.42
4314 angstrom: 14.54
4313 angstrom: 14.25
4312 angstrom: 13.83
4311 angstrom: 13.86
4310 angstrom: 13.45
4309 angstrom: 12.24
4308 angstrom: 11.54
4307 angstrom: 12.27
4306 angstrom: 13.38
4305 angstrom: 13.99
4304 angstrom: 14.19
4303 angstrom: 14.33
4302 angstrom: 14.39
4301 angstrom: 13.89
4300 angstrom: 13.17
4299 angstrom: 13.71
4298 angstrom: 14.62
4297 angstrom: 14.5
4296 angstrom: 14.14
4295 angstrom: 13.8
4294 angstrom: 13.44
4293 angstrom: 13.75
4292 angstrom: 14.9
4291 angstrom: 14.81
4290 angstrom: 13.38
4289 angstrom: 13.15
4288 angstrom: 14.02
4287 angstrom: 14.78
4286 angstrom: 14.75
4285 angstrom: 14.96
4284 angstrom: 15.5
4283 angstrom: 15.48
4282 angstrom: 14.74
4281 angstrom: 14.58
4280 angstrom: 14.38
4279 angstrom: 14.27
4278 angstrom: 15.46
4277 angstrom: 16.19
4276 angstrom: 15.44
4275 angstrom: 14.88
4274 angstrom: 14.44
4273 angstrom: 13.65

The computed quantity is 8.2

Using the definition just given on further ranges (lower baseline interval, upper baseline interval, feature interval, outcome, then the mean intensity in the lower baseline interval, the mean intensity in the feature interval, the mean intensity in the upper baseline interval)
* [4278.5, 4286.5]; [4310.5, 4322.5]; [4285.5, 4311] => 1.17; 14.8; 13.8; 14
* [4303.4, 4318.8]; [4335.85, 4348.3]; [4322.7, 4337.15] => 4.51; 13.6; 12.3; 20.9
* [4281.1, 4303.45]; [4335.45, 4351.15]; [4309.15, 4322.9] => 2.22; 14.3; 13.9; 19.2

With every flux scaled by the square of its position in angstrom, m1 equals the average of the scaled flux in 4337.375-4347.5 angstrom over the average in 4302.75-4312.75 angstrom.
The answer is 1.8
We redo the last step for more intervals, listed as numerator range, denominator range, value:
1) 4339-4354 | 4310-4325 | 1.39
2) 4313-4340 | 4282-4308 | 1.03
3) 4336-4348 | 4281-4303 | 1.52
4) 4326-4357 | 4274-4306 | 1.13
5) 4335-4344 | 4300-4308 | 1.83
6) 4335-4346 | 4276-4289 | 1.52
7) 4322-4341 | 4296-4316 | 1.21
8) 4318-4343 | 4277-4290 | 1.19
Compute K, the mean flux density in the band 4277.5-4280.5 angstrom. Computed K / 14.7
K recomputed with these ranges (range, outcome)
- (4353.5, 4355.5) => 12.9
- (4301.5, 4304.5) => 14.3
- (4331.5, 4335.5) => 11.4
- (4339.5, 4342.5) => 42.7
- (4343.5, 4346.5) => 11.4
